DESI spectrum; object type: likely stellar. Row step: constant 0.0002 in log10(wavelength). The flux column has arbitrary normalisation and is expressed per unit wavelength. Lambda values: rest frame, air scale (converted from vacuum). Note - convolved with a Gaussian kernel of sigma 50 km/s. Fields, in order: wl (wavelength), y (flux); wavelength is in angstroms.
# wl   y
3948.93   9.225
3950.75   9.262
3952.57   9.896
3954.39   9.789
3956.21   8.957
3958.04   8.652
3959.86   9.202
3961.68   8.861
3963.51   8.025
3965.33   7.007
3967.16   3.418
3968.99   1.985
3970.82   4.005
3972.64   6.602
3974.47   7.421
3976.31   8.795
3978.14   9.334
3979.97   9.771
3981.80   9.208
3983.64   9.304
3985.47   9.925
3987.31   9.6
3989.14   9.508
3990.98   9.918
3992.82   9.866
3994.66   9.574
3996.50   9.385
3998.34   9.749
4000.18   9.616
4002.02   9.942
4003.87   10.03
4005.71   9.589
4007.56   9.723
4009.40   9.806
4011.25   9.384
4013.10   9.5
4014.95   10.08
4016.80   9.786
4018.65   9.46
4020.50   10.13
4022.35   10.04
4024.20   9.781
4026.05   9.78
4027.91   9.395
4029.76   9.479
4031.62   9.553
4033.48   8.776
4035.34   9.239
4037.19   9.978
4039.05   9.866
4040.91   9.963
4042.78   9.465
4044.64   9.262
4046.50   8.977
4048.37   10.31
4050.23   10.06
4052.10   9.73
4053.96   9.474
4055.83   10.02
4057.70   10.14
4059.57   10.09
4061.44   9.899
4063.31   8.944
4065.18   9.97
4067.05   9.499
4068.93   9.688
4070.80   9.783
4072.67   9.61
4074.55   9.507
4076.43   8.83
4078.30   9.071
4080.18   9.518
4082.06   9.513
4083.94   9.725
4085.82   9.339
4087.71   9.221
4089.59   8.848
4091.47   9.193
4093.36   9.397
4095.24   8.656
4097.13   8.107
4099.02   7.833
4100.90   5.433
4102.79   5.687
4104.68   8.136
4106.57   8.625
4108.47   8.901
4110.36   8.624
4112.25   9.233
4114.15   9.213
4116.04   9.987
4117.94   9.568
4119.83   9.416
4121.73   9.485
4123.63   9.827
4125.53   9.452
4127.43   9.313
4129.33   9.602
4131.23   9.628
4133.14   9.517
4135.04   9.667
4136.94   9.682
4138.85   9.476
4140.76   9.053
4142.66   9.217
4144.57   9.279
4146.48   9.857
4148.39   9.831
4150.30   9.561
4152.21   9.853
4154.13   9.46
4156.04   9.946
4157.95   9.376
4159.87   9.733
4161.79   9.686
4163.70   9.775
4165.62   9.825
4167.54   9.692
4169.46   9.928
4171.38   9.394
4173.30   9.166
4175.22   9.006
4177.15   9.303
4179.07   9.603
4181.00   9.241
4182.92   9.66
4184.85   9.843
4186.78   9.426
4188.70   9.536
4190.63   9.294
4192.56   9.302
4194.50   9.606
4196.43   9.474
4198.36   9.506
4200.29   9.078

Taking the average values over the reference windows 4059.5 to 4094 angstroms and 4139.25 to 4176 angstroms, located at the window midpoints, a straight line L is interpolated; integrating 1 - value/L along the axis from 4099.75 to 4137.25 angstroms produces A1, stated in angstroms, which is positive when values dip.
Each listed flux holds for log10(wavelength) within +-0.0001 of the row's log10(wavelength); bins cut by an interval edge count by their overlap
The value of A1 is 2.3 angstroms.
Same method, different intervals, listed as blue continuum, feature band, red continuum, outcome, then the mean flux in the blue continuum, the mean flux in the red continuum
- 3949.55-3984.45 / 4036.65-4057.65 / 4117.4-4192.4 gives -2.85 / 7.87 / 9.54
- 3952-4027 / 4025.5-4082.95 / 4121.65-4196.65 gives -2.87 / 8.89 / 9.54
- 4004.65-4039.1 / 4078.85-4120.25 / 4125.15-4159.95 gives 3.70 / 9.65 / 9.55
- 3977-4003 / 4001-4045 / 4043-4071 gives -0.03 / 9.62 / 9.72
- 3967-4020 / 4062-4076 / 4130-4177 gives -0.55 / 8.86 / 9.56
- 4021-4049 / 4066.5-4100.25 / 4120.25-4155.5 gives 1.48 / 9.59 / 9.54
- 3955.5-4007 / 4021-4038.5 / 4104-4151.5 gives -1.60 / 8.48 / 9.38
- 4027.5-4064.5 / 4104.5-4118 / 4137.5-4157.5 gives 0.75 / 9.64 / 9.55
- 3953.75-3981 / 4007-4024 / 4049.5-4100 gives -2.98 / 7.44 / 9.39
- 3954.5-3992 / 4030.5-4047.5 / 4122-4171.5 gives -1.65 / 8.02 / 9.6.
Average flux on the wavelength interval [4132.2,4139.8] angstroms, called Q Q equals 9.59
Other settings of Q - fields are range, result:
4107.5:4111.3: 8.75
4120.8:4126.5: 9.58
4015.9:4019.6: 9.63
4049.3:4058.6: 9.88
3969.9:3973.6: 5.34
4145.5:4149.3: 9.84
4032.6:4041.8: 9.57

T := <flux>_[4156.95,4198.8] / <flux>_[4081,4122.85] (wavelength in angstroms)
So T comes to 1.09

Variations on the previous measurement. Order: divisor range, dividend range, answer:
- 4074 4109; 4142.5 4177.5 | 1.12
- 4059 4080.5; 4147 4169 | 1.02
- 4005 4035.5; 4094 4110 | 0.80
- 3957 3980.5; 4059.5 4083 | 1.34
